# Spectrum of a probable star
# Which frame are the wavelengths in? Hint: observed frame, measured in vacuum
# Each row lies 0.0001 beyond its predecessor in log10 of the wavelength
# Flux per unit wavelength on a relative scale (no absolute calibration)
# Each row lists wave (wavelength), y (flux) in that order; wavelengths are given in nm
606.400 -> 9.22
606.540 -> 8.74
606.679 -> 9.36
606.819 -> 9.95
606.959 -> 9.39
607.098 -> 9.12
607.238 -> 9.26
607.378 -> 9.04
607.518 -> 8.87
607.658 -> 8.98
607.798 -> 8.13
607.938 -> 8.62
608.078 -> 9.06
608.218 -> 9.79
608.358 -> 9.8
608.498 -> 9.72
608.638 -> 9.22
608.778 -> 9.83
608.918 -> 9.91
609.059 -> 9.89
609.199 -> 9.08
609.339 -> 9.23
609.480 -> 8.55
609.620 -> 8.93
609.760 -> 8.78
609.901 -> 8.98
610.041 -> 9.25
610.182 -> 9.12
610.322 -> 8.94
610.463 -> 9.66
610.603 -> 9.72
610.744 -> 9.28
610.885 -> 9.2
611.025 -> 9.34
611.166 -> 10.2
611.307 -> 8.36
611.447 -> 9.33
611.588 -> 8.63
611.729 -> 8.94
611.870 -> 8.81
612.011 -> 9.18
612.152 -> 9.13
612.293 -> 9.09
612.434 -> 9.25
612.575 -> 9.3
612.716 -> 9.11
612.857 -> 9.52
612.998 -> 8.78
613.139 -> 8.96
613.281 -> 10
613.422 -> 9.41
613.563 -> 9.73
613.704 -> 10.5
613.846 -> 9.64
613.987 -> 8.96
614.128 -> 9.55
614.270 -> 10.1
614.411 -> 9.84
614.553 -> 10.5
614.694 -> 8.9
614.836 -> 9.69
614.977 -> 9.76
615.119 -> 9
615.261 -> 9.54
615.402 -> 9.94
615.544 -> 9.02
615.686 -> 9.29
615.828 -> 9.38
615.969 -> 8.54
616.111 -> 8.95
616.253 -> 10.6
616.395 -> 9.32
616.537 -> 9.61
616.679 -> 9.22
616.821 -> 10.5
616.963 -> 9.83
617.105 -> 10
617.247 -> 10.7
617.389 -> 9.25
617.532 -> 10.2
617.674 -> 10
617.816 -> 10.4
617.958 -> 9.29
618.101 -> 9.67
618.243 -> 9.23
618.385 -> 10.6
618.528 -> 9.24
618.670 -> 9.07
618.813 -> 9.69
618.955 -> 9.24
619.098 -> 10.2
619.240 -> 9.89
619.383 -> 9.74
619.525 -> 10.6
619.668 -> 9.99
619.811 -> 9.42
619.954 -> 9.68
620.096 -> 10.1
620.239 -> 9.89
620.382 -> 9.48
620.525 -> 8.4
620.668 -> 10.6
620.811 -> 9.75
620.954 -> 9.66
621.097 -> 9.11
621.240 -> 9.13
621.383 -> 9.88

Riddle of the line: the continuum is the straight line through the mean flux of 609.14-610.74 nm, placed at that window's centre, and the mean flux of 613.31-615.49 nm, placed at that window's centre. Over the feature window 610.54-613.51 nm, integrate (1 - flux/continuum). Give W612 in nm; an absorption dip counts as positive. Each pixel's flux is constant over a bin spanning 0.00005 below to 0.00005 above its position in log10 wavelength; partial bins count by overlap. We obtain 0.05 nm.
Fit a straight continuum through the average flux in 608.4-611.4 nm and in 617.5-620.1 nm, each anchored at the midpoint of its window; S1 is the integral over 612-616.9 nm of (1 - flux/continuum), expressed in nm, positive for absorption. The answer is 0.03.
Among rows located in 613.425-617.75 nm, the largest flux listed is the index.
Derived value 10.7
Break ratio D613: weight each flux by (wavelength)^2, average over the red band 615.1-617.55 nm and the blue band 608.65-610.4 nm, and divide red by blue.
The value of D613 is 1.07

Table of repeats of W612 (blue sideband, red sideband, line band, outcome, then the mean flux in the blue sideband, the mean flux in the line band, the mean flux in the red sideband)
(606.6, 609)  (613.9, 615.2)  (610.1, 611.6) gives 0.02 nm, 9.3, 9.28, 9.59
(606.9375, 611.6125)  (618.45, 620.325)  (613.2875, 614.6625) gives -0.05 nm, 9.22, 9.79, 9.75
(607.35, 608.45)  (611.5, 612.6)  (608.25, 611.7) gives -0.10 nm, 9.05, 9.29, 9.03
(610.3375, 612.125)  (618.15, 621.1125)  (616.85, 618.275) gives -0.05 nm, 9.21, 9.89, 9.71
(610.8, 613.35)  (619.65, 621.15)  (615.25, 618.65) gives -0.08 nm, 9.17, 9.67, 9.63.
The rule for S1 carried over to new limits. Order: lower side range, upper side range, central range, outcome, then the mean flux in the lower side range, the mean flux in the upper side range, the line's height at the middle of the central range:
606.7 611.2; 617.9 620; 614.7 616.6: 0.03 nm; 9.27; 9.7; 9.56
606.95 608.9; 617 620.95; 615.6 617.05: 0.02 nm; 9.22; 9.79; 9.65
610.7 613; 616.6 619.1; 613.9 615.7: -0.02 nm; 9.15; 9.78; 9.46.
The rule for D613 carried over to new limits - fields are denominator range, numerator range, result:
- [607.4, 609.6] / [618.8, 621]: 1.10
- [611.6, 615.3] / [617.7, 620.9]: 1.05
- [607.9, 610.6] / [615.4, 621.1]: 1.07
